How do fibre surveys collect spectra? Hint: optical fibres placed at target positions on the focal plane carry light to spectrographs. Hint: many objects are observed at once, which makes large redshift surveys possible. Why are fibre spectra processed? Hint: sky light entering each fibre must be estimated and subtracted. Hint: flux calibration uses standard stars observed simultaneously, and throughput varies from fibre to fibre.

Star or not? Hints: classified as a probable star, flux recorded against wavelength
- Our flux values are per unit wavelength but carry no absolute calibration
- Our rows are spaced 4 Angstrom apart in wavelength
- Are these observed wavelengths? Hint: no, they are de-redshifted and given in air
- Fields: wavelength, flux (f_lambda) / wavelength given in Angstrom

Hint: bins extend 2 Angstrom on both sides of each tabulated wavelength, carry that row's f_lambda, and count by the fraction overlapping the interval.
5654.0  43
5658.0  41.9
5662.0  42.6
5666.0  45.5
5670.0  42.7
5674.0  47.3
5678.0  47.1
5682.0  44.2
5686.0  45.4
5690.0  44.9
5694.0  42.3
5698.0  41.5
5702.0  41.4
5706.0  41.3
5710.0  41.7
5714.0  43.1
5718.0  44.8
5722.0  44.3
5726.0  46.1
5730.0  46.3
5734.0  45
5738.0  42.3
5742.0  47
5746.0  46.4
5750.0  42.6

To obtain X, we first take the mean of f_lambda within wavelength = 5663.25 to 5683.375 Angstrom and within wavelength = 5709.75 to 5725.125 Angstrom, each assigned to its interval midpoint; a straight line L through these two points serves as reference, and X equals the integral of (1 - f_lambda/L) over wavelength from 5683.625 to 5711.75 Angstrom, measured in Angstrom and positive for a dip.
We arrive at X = 1.16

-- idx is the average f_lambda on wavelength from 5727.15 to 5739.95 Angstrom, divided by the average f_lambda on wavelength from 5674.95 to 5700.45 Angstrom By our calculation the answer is 1.0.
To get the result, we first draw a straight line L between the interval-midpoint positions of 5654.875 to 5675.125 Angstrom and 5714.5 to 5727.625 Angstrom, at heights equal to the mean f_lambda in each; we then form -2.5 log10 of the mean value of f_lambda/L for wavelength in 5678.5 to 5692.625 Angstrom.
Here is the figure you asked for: -0.02 mag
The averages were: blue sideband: 43.8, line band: 45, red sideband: 44.8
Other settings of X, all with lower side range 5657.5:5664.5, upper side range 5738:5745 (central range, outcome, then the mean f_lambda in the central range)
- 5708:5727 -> 0.3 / 43.9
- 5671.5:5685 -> -0.9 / 46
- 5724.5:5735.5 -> -0.2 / 45.8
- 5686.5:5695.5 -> -0.1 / 44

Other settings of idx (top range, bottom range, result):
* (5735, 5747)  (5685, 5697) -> 1.03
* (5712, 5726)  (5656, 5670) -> 1.03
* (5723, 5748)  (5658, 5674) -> 1.04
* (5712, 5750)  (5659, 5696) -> 1.01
